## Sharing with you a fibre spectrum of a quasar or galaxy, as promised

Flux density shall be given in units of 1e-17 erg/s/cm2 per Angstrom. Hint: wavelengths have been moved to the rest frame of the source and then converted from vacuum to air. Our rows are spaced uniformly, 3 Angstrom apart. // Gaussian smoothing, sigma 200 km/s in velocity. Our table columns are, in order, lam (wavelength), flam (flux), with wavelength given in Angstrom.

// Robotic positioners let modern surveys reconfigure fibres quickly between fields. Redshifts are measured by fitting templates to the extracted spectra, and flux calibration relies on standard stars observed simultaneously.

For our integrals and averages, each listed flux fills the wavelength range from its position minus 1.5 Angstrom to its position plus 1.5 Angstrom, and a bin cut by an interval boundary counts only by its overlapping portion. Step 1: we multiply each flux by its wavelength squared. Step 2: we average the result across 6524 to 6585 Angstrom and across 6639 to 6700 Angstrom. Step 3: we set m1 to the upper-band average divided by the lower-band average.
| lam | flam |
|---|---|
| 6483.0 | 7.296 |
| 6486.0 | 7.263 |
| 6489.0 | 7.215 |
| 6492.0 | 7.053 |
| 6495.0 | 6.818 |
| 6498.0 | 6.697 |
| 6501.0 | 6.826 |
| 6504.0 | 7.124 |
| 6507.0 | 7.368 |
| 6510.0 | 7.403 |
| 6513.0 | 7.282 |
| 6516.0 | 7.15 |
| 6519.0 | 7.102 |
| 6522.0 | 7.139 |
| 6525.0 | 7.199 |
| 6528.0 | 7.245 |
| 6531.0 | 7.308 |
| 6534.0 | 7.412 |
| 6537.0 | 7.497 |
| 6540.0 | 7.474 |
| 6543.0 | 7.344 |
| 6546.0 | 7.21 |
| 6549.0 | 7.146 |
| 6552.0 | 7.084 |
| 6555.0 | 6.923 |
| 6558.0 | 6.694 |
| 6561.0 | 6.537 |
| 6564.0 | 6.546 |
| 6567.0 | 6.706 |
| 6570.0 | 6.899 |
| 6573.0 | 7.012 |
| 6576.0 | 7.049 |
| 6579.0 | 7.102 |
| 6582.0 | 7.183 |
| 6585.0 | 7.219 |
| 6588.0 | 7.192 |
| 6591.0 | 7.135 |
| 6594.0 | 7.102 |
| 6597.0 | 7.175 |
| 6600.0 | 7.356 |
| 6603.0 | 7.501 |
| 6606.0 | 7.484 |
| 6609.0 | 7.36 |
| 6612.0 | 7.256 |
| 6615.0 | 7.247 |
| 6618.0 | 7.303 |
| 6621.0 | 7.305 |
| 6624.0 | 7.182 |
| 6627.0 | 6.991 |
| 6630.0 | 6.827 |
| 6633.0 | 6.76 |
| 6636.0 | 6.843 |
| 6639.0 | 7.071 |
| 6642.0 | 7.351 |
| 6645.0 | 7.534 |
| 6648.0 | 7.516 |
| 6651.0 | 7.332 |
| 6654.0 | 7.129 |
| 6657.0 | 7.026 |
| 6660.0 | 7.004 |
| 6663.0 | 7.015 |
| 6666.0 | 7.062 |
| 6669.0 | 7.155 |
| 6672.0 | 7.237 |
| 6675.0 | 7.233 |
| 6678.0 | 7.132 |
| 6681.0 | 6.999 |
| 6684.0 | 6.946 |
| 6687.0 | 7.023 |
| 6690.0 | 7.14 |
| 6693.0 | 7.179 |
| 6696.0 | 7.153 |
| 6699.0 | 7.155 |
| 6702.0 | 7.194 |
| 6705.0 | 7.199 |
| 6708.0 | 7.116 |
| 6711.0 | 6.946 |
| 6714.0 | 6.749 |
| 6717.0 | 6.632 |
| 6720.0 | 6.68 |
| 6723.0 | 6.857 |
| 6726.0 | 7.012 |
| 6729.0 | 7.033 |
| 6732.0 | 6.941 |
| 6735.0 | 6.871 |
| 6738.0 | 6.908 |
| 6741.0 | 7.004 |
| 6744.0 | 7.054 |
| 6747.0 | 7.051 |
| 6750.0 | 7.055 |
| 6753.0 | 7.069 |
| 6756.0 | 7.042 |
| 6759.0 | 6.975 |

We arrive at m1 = 1.05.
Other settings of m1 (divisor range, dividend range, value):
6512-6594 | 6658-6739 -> 1.03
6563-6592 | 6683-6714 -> 1.05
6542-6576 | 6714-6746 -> 1.05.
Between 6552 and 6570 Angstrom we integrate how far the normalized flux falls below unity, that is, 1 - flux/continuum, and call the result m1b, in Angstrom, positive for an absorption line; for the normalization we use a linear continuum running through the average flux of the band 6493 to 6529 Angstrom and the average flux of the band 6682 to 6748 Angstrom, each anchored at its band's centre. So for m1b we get 0.9 Angstrom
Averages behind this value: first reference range 7.11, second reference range 6.99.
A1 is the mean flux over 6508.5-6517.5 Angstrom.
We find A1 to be 7.28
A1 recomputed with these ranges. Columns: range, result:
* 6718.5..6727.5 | 6.85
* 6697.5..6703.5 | 7.17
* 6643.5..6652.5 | 7.46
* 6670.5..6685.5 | 7.11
